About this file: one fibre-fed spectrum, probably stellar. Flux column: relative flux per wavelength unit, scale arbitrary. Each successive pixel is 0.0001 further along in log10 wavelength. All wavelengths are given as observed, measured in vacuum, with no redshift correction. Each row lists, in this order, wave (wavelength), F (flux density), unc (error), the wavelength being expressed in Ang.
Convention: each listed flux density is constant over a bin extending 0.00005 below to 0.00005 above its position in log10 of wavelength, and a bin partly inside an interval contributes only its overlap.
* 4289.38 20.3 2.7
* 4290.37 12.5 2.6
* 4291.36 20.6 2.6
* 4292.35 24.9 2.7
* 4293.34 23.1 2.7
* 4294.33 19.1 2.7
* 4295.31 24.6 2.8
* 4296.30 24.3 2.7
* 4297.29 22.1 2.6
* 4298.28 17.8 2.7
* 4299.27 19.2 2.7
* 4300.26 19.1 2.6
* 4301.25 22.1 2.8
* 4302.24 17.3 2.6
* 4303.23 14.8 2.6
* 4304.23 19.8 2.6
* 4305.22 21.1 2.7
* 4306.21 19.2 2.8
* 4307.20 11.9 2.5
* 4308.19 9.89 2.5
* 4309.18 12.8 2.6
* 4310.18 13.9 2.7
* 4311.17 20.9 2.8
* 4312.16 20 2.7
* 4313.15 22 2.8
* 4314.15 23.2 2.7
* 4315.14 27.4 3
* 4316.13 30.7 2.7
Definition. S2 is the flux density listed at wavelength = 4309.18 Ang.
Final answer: 12.8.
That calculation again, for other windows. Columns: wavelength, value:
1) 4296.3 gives 24.3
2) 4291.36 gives 20.6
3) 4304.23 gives 19.8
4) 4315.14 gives 27.4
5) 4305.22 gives 21.1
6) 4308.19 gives 9.89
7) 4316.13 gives 30.7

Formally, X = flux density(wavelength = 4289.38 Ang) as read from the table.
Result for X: 20.3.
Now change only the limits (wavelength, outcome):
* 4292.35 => 24.9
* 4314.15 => 23.2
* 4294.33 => 19.1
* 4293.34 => 23.1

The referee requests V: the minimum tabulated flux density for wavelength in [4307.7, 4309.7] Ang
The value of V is 9.89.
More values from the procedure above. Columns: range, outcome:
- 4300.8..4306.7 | 14.8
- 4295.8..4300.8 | 17.8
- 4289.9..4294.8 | 12.5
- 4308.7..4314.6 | 12.8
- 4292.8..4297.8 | 19.1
